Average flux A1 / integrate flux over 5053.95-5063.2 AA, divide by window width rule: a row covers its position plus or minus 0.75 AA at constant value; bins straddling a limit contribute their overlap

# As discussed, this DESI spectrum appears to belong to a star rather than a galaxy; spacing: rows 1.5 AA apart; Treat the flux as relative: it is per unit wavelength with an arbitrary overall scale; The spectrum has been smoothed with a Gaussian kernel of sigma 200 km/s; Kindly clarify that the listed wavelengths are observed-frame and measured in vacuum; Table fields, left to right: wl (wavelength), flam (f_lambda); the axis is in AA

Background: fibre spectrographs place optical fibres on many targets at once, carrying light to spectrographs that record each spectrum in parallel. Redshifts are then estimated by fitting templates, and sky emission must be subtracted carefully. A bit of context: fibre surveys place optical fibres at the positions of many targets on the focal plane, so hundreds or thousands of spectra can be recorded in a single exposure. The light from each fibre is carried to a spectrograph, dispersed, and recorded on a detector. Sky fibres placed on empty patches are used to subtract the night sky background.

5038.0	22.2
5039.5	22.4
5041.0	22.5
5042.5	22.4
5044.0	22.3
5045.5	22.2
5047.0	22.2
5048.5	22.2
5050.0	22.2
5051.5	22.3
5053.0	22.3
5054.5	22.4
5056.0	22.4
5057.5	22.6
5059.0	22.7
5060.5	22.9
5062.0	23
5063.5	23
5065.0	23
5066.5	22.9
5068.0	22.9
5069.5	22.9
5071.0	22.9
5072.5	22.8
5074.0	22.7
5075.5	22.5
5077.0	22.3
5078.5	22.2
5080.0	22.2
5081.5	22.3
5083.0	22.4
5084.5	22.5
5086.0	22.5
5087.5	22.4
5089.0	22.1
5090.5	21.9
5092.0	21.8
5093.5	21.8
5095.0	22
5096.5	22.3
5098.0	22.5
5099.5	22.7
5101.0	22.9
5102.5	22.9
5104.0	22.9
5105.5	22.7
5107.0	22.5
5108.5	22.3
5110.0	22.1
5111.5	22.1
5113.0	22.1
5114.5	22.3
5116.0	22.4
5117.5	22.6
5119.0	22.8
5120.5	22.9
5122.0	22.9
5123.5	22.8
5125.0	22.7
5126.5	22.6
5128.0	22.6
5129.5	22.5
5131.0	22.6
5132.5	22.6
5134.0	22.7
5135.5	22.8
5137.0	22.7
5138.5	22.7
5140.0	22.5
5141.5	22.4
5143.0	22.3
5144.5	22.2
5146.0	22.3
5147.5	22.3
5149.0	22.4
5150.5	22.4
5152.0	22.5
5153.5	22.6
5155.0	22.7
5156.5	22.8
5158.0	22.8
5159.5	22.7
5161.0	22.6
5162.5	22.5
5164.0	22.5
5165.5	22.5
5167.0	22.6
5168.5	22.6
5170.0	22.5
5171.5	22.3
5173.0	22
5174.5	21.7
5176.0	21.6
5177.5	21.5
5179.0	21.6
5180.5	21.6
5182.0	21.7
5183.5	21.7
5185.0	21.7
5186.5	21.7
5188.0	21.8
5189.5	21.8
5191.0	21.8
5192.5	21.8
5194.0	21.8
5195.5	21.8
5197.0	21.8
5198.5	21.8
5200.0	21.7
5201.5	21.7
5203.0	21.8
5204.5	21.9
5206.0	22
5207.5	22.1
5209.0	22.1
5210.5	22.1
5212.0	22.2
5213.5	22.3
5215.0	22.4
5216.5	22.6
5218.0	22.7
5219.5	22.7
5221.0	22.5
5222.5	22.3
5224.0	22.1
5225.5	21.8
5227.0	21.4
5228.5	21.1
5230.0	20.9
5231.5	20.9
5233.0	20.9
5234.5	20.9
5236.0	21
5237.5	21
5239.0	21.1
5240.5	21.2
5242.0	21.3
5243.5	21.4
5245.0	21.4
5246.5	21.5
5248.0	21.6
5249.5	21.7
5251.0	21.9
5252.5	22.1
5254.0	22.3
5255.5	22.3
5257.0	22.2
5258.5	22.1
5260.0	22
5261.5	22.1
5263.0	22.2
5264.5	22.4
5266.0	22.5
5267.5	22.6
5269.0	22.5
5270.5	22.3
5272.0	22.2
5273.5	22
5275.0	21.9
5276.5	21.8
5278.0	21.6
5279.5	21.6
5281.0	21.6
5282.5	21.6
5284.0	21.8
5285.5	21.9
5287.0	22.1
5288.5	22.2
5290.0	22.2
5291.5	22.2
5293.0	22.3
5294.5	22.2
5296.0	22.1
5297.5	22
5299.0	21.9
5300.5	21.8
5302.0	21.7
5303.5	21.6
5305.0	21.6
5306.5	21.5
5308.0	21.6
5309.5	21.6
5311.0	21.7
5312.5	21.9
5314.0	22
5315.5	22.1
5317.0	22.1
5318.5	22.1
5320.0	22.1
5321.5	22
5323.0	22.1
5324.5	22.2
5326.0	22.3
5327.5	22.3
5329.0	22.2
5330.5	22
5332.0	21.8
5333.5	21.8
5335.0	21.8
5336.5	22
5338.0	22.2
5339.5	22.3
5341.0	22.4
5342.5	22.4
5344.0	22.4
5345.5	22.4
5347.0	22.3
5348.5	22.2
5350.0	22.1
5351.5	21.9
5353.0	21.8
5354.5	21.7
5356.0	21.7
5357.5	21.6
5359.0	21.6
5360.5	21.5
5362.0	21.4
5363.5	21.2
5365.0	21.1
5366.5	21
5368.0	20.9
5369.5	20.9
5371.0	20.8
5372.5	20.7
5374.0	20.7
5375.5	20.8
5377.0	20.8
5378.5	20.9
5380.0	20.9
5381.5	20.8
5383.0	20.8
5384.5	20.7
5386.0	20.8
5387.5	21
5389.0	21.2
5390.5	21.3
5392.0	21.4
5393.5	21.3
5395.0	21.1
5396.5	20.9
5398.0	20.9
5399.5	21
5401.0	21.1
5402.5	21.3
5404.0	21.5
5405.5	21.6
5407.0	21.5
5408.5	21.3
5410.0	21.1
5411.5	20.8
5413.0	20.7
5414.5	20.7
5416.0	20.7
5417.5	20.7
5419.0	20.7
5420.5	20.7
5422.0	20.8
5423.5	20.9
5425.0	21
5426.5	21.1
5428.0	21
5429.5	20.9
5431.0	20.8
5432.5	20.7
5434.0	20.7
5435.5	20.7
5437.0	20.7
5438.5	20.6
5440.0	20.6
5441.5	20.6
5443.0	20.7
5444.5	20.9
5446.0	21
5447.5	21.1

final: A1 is 22.7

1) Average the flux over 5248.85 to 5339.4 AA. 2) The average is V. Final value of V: 22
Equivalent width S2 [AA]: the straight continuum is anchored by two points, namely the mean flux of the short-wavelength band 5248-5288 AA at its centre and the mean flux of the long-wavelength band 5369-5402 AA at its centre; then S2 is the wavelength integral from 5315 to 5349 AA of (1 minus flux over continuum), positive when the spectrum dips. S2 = -1.1 AA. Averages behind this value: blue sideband 22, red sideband 20.9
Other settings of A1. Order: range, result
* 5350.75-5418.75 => 21.1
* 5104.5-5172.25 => 22.5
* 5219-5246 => 21.4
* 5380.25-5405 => 21.1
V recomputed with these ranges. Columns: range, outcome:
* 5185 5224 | 22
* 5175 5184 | 21.6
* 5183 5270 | 21.8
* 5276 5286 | 21.7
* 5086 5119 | 22.4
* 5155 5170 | 22.6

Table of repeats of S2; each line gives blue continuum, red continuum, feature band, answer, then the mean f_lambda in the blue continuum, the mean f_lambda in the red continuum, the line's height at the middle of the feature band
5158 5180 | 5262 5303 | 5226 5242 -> 0.8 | 22.2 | 22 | 22.1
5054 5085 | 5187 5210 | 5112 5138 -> -0.4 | 22.6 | 21.8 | 22.3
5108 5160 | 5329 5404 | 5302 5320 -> -0.1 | 22.5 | 21.4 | 21.7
